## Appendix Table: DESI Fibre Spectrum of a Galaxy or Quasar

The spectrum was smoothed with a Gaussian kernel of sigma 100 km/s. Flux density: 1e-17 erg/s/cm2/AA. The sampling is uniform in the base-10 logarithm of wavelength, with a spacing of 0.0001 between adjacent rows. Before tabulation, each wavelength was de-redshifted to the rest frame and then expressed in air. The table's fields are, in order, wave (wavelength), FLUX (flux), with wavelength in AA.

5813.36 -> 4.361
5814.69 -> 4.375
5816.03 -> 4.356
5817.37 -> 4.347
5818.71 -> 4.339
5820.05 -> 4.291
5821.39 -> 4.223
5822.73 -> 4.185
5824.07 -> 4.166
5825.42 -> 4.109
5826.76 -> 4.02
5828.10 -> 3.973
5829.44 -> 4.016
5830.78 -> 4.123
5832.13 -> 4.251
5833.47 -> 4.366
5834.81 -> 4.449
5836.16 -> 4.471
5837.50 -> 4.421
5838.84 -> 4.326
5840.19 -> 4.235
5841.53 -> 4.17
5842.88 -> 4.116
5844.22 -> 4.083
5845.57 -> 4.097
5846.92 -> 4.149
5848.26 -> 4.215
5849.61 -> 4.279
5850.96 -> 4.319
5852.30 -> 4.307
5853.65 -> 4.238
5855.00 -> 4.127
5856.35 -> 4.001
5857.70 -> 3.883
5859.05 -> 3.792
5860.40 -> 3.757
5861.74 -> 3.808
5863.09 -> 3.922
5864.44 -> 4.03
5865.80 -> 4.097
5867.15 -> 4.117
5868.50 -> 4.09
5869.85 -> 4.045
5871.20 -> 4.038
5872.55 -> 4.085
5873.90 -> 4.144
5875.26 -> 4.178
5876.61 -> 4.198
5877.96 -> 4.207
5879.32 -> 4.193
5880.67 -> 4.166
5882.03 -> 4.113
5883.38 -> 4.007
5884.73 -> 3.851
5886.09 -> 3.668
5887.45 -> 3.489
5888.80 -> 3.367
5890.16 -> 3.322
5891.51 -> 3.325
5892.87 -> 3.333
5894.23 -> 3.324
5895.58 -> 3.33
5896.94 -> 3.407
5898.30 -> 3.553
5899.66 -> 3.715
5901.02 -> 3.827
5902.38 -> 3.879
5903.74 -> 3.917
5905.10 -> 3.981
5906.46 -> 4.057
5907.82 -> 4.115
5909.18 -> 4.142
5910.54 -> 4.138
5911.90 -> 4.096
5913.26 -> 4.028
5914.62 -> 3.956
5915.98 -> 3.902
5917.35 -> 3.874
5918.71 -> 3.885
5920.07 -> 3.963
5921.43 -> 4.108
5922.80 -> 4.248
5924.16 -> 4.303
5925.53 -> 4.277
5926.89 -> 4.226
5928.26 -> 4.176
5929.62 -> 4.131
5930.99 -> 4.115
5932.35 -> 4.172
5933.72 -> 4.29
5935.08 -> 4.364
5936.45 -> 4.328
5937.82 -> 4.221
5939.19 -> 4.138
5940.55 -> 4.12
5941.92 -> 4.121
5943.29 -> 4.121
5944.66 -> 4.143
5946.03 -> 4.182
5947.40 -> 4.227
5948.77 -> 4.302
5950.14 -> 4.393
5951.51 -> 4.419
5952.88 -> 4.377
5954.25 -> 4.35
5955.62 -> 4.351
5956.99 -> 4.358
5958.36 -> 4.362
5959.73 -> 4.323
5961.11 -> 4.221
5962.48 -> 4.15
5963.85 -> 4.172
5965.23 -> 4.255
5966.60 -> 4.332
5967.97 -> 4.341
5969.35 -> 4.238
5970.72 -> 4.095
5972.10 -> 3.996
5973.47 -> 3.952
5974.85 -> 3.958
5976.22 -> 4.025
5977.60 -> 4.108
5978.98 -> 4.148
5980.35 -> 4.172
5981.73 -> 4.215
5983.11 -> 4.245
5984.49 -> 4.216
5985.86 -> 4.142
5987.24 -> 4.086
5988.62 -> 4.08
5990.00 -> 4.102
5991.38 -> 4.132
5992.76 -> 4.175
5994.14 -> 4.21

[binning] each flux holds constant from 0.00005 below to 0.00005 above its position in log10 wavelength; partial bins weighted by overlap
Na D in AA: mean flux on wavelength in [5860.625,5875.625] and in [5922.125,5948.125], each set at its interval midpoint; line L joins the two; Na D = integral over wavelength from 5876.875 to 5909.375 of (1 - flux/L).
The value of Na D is 2.7 AA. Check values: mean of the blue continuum 4.04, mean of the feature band 3.76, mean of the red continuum 4.21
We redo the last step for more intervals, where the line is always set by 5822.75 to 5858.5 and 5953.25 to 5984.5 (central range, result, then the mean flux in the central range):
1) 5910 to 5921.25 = 0.6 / 3.99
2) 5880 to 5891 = 1.2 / 3.74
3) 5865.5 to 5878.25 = 0.2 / 4.12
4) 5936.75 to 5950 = 0.0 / 4.19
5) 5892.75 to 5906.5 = 1.7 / 3.66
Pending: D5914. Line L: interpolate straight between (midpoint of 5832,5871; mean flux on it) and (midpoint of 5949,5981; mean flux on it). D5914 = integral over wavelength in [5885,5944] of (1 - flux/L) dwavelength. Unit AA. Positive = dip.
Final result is 3.6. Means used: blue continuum 4.14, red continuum 4.22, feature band 3.93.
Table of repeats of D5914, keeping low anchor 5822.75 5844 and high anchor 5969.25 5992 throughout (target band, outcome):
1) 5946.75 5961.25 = -0.74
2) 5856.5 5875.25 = 0.88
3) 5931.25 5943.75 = -0.20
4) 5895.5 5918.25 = 1.46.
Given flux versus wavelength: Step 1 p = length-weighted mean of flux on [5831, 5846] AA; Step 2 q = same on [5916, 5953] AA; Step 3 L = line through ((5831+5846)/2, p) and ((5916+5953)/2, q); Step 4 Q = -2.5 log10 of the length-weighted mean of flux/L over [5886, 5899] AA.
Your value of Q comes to 0.23 mag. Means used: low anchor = 4.27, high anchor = 4.18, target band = 3.4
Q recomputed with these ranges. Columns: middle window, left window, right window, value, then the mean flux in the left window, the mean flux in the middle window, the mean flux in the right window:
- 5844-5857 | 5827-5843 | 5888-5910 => -0.021 mag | 4.24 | 4.18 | 3.66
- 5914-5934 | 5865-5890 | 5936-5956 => 0.016 mag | 3.99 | 4.1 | 4.25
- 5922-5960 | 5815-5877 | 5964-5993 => -0.028 mag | 4.15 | 4.25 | 4.14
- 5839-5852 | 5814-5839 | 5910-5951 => 0.011 mag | 4.25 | 4.19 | 4.15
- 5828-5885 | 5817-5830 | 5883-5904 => -0.068 mag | 4.16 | 4.13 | 3.57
